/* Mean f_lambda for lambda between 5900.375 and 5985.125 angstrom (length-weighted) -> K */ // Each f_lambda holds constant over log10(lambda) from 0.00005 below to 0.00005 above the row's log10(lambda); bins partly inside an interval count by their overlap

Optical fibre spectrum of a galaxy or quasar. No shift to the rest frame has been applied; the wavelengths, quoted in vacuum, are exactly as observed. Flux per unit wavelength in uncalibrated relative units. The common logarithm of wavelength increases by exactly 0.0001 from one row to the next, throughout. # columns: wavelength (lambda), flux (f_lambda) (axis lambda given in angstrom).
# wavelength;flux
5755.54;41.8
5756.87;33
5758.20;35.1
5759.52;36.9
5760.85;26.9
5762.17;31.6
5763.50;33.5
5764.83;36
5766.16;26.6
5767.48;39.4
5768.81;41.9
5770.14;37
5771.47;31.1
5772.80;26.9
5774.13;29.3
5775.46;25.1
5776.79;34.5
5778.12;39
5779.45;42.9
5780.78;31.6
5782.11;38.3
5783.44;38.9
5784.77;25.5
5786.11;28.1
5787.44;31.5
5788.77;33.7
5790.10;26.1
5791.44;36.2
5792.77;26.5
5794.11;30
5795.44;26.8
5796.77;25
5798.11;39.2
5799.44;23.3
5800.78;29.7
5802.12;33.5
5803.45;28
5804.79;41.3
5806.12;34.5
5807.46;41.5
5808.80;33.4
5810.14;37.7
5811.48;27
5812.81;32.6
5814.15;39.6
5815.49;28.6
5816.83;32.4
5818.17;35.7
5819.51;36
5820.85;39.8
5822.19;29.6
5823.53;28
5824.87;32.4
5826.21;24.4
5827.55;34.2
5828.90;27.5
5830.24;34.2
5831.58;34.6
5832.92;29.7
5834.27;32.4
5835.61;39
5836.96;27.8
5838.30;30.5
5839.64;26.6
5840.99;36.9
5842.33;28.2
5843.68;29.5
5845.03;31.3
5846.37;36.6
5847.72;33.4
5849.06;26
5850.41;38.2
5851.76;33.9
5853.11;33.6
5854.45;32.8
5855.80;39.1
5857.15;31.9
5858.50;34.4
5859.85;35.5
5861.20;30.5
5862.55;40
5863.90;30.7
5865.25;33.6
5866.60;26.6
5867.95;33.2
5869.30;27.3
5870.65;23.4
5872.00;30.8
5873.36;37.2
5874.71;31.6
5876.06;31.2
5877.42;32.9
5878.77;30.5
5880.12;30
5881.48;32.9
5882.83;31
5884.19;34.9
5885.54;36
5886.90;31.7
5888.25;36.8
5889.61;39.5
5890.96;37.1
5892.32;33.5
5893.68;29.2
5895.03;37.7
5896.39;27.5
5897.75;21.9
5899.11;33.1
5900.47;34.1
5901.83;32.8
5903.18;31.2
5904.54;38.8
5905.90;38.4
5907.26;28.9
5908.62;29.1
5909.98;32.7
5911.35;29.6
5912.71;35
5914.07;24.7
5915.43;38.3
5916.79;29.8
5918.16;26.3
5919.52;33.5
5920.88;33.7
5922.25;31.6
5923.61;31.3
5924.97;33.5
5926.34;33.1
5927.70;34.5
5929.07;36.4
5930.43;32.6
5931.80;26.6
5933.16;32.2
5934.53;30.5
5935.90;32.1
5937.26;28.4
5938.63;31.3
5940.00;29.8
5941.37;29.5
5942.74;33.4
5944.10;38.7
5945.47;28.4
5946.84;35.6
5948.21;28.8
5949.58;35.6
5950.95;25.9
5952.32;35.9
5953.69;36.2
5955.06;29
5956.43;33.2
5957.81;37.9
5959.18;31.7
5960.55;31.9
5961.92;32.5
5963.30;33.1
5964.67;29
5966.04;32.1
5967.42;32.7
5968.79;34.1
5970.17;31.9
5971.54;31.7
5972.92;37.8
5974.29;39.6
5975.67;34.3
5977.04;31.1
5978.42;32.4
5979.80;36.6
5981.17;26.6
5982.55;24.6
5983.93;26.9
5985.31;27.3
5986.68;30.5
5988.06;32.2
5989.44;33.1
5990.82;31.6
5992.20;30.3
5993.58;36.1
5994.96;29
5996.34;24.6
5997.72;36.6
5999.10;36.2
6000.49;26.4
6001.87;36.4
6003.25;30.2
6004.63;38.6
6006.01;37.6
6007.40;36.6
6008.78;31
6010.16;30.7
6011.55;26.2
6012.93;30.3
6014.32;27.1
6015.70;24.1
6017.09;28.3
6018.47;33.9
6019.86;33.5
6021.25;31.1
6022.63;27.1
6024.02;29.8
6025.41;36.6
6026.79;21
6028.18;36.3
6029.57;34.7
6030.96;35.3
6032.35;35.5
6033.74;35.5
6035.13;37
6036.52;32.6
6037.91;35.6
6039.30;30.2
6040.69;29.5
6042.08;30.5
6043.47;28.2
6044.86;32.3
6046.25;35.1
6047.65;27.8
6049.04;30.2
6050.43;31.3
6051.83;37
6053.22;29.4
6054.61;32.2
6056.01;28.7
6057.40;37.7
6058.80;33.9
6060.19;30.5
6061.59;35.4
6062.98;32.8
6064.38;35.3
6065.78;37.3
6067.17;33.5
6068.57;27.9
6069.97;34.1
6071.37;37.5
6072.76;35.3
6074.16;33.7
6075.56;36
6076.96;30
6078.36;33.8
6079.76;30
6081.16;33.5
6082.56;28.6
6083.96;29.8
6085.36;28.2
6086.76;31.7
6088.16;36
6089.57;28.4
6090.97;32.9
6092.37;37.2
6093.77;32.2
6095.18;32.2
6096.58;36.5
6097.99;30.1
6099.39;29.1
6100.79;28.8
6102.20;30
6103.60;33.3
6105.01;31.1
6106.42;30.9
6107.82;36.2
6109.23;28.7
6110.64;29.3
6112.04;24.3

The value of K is 32.2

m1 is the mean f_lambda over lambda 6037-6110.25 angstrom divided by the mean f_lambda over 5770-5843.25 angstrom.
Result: 1.00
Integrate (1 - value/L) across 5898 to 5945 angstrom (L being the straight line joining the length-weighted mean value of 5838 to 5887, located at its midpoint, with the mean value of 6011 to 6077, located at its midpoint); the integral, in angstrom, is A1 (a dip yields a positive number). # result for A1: 0.2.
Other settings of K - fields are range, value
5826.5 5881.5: 32.1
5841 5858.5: 33.1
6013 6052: 31.6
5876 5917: 32.7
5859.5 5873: 31.2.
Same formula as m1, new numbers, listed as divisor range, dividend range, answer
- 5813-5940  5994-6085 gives 1.00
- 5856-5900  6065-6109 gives 1.00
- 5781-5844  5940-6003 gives 1.00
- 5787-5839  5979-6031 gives 0.97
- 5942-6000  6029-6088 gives 1.02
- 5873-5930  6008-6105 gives 0.98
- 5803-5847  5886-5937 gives 0.99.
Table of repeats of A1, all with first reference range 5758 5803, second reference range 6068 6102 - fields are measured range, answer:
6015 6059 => 0.4 angstrom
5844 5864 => -1.0 angstrom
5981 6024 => 1.8 angstrom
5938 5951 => 0.1 angstrom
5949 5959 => -0.3 angstrom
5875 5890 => -0.5 angstrom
